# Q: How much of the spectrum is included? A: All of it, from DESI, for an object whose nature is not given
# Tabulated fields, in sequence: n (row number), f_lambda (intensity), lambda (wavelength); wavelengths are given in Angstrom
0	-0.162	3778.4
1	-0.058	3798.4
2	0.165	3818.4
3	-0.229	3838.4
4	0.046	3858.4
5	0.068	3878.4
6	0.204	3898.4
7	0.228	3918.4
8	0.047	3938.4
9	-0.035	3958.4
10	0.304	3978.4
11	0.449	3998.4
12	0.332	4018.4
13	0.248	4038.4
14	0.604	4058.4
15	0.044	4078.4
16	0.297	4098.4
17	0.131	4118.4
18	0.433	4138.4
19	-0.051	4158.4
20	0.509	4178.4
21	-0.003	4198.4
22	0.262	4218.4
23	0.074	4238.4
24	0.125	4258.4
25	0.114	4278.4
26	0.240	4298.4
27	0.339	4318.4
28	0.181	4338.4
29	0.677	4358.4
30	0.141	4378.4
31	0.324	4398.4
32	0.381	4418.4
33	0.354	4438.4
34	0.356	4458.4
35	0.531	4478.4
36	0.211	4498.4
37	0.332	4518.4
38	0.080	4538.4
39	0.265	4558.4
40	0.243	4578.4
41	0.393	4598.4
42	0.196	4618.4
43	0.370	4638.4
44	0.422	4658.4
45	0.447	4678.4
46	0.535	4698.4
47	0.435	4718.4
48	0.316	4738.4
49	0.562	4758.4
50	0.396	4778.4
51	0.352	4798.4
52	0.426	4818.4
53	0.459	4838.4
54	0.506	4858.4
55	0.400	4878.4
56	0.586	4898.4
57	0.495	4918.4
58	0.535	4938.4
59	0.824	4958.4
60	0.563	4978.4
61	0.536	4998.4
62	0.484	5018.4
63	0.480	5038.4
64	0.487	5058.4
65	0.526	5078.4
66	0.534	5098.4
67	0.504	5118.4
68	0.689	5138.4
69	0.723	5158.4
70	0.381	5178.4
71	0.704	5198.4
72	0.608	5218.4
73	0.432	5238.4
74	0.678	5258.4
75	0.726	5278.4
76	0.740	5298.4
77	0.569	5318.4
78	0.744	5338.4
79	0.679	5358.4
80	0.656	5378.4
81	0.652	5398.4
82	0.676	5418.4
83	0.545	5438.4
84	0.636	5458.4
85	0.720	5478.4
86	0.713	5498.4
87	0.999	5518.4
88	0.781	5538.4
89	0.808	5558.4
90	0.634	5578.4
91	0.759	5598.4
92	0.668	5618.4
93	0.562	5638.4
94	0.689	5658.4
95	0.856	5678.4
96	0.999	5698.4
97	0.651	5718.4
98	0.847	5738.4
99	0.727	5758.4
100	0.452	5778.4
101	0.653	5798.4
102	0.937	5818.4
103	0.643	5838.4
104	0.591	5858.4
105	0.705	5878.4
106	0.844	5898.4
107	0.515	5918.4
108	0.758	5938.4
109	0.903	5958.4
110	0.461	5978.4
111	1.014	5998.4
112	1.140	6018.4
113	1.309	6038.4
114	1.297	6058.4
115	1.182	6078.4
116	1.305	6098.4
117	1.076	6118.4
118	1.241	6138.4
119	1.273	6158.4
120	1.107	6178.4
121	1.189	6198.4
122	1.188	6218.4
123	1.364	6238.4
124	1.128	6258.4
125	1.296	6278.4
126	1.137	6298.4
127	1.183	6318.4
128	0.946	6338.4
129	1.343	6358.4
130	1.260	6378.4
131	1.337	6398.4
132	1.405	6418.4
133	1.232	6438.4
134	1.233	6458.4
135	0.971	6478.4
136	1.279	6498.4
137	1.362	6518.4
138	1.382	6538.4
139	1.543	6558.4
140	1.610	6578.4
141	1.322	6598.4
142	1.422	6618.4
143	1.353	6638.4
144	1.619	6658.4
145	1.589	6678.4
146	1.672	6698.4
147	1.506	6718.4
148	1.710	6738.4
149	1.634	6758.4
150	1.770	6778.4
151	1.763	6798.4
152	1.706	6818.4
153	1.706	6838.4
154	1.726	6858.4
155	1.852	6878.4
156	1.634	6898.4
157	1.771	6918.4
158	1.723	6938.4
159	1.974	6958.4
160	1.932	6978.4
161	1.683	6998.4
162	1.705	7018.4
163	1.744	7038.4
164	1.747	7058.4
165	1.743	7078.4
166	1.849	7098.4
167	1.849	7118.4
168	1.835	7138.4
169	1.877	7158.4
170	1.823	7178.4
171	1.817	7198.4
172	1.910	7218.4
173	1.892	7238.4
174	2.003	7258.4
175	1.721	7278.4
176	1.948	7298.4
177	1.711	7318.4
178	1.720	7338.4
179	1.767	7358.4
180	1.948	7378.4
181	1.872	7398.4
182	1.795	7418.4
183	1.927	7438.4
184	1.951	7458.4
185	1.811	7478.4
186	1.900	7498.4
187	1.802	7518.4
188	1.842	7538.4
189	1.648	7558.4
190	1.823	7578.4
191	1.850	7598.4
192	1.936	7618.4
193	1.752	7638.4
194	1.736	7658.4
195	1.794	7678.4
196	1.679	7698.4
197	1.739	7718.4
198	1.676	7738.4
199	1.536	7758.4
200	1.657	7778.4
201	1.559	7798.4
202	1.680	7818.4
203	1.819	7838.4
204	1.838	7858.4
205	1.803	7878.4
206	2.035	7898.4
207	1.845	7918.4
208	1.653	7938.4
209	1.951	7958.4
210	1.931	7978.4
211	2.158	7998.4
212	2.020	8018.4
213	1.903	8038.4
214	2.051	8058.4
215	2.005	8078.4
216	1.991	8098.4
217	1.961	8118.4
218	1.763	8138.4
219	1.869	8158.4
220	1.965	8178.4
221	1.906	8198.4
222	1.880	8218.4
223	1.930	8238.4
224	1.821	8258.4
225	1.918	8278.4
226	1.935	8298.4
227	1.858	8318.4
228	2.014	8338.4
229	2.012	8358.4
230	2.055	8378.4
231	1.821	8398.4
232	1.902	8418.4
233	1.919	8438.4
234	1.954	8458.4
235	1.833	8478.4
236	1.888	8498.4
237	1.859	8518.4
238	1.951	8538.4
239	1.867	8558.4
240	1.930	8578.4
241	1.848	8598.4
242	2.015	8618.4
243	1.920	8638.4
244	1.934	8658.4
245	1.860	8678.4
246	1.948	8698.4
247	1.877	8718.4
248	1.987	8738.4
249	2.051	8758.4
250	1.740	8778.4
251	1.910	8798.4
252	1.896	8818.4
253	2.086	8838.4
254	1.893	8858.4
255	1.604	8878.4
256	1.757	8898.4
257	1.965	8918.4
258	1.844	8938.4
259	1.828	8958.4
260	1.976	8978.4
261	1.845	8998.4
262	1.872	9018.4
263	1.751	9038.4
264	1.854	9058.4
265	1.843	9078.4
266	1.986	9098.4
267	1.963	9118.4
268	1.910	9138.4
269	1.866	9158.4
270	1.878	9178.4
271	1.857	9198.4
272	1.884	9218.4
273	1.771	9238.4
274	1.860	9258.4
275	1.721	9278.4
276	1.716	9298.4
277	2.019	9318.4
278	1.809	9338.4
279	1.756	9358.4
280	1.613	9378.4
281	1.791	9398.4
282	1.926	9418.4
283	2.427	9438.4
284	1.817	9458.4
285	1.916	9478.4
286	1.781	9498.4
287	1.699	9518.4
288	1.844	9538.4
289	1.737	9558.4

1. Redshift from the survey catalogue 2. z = 0.51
